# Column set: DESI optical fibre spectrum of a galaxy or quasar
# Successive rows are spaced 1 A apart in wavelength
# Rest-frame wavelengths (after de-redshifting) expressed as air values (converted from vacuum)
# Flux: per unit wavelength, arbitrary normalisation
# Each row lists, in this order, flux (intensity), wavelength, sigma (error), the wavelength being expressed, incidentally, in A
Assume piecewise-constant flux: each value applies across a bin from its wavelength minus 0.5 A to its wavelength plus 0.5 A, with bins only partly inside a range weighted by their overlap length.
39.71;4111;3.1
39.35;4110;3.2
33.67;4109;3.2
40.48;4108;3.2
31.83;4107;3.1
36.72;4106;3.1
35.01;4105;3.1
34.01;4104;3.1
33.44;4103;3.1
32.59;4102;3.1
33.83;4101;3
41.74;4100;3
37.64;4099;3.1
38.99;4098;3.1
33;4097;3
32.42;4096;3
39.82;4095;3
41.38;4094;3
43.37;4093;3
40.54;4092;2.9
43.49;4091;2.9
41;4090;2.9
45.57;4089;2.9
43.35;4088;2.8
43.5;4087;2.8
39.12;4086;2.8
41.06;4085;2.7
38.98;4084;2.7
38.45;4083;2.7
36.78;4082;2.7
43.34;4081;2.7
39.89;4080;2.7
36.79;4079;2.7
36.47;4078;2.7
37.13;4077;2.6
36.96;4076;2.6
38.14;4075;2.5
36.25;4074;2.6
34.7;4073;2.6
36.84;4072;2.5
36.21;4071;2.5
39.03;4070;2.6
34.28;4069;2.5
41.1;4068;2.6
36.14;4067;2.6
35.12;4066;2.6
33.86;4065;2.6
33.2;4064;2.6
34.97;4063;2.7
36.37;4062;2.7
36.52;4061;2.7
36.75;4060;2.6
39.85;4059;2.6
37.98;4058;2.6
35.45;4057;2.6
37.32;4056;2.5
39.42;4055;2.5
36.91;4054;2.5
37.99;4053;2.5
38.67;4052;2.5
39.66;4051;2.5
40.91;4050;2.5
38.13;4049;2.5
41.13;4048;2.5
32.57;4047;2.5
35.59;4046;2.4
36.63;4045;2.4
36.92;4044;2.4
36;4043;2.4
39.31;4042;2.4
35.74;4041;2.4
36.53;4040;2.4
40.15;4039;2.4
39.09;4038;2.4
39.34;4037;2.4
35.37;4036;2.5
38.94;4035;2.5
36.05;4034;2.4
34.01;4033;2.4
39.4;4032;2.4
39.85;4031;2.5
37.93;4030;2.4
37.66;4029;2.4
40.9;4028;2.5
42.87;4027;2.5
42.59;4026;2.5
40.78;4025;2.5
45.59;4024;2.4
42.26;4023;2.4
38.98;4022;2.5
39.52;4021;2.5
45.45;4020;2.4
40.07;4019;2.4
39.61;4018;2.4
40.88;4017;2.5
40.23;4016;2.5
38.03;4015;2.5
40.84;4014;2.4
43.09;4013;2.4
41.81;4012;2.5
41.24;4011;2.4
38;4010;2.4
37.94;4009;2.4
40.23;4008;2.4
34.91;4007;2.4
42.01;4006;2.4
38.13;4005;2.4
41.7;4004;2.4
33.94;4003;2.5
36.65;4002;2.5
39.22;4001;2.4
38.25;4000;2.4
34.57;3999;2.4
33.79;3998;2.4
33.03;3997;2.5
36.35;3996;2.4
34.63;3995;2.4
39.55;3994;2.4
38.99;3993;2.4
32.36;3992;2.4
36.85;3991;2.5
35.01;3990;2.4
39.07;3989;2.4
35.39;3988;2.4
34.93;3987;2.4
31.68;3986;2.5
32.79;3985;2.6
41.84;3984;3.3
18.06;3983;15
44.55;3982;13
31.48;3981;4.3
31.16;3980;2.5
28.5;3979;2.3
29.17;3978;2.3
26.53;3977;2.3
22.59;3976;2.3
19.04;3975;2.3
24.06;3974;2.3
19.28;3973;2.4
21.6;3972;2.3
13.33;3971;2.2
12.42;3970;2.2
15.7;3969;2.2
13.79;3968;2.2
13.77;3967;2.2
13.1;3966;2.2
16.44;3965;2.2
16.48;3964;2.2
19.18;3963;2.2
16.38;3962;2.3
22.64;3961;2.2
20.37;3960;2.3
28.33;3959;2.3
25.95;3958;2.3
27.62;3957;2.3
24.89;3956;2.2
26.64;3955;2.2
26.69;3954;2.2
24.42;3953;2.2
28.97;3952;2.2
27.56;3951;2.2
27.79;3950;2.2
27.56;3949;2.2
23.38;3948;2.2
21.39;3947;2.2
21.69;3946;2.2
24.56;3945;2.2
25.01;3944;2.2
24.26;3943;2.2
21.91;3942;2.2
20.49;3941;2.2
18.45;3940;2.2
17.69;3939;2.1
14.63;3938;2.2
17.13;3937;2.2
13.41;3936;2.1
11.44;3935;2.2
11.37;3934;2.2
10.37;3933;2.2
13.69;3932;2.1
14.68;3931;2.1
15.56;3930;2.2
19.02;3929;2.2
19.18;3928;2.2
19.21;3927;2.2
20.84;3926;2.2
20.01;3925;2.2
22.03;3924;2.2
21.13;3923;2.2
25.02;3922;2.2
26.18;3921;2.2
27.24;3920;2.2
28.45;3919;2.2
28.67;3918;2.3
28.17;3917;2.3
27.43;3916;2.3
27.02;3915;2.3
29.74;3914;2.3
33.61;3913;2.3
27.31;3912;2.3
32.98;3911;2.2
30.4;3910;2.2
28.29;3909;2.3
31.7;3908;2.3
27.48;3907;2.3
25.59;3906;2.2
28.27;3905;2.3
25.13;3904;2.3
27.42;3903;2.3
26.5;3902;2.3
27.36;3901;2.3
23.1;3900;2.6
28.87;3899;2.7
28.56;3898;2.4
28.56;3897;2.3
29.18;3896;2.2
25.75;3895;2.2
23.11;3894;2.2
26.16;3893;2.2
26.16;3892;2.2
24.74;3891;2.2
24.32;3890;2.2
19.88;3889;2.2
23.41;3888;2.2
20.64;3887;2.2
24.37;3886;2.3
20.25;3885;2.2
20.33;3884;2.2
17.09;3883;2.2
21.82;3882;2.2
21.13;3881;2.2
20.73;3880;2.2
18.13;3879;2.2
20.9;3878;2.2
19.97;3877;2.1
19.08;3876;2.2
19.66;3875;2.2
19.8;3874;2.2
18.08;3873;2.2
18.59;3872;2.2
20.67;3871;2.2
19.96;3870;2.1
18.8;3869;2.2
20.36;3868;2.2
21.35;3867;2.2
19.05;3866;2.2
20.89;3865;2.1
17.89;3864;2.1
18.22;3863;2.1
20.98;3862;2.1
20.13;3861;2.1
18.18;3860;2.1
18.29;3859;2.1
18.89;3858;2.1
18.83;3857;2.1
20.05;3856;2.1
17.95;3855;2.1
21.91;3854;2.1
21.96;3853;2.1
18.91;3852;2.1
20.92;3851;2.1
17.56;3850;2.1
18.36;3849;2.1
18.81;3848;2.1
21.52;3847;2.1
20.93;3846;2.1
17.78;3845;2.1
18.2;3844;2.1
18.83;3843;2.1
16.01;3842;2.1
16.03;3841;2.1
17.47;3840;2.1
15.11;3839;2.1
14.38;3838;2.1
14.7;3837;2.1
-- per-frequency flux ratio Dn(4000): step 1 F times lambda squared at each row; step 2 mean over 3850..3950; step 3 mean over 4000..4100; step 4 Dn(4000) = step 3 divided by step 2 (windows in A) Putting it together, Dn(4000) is 1.88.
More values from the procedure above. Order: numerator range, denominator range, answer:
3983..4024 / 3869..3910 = 1.71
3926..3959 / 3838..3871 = 1.15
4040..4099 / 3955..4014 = 1.32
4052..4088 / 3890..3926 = 1.51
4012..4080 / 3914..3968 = 1.88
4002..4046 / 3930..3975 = 2.04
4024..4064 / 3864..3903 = 1.85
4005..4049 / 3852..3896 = 2.04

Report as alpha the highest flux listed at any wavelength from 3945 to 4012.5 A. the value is 44.55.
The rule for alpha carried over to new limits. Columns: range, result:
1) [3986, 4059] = 45.59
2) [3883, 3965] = 33.61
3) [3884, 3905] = 29.18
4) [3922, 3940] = 25.02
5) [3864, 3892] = 26.16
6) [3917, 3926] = 28.67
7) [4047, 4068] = 41.13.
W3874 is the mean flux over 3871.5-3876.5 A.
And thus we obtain 19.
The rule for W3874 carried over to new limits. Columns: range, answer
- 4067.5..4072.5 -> 37.5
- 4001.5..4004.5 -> 37.4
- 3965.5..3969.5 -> 14.1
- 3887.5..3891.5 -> 23.1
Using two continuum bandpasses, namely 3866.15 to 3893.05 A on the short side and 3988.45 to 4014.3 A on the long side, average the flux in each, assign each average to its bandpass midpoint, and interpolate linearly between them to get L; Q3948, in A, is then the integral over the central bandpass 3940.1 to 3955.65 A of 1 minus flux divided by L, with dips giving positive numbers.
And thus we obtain 2.9 A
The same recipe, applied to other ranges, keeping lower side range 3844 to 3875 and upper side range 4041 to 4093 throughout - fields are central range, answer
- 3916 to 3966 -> 9.8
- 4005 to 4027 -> -4.7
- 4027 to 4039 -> -1.1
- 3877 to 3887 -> 0.5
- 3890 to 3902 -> -1.9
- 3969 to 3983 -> 2.7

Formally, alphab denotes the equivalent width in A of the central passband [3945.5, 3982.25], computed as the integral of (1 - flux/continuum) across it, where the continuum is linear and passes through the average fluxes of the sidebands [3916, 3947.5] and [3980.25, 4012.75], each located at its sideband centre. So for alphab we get 6.7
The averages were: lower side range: 20.2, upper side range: 36.5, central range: 22.9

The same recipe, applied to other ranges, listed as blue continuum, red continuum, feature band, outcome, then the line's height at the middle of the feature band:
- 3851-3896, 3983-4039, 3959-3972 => 6.3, 32.5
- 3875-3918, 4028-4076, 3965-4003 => 3.6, 32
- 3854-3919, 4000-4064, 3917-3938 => 6.3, 27.7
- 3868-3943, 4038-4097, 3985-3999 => -2.0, 30.9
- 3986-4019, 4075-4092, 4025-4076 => 2.1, 39.1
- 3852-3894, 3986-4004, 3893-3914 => -3.1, 24.4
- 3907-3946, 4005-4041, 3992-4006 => -0.6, 35.4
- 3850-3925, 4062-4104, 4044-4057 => -0.8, 35.6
